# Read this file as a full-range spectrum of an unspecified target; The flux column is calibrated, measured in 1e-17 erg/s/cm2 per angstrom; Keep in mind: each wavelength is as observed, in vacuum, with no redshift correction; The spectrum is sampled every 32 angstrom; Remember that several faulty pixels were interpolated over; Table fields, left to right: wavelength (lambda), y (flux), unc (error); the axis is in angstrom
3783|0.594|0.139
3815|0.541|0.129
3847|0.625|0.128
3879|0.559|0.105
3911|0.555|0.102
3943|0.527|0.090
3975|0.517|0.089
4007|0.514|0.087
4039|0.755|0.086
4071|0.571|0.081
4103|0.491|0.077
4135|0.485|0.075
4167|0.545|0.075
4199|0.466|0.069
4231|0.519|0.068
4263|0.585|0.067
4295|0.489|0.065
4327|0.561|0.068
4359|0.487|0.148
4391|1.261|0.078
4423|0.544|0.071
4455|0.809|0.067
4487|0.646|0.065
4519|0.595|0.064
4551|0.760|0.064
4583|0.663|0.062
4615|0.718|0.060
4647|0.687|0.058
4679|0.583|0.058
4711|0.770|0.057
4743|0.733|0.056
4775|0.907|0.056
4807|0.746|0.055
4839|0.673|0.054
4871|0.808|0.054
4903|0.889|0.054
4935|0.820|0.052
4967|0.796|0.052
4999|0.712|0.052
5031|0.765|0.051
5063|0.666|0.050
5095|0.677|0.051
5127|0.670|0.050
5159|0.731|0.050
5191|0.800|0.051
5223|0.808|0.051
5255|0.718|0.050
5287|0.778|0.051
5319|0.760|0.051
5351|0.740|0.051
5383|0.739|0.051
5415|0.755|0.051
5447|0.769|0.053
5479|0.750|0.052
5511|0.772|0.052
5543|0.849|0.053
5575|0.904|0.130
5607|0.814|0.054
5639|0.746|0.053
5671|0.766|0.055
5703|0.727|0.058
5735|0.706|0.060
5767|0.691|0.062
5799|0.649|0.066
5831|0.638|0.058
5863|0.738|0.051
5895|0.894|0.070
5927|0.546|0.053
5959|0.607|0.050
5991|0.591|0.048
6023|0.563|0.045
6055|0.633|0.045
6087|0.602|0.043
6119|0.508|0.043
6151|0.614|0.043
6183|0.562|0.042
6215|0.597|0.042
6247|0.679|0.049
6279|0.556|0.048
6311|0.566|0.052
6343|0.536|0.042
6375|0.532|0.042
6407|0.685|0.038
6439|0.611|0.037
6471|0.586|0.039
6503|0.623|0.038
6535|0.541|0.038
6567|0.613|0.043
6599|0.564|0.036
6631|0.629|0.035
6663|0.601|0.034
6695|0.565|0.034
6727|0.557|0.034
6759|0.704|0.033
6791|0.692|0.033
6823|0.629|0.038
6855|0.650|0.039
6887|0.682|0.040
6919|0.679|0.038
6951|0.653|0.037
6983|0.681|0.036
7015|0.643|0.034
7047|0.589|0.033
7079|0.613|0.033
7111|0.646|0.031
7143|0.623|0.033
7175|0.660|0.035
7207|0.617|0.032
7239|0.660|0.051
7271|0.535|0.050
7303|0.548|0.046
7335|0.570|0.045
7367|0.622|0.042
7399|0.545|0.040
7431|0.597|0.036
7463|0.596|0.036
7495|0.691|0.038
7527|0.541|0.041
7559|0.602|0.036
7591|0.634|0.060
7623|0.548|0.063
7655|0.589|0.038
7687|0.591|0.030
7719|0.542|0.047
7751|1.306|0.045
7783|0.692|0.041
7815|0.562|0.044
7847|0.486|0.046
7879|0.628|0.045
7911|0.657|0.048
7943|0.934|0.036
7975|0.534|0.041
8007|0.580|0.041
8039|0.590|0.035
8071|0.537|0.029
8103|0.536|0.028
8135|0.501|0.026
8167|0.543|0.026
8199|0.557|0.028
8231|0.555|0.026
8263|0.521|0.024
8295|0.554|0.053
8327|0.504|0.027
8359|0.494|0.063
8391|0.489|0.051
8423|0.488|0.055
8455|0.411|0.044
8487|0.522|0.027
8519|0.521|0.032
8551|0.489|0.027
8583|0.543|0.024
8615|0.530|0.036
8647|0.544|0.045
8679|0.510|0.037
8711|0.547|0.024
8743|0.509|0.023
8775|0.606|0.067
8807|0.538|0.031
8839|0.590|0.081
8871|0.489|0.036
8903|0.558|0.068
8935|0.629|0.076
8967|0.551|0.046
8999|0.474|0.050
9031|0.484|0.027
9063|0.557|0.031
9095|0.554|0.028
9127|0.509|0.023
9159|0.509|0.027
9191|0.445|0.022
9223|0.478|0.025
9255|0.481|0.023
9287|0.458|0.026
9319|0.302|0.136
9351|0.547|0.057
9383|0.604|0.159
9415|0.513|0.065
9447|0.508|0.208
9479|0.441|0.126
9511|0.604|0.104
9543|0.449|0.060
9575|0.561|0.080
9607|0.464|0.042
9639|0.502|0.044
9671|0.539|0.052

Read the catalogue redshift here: 0.18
